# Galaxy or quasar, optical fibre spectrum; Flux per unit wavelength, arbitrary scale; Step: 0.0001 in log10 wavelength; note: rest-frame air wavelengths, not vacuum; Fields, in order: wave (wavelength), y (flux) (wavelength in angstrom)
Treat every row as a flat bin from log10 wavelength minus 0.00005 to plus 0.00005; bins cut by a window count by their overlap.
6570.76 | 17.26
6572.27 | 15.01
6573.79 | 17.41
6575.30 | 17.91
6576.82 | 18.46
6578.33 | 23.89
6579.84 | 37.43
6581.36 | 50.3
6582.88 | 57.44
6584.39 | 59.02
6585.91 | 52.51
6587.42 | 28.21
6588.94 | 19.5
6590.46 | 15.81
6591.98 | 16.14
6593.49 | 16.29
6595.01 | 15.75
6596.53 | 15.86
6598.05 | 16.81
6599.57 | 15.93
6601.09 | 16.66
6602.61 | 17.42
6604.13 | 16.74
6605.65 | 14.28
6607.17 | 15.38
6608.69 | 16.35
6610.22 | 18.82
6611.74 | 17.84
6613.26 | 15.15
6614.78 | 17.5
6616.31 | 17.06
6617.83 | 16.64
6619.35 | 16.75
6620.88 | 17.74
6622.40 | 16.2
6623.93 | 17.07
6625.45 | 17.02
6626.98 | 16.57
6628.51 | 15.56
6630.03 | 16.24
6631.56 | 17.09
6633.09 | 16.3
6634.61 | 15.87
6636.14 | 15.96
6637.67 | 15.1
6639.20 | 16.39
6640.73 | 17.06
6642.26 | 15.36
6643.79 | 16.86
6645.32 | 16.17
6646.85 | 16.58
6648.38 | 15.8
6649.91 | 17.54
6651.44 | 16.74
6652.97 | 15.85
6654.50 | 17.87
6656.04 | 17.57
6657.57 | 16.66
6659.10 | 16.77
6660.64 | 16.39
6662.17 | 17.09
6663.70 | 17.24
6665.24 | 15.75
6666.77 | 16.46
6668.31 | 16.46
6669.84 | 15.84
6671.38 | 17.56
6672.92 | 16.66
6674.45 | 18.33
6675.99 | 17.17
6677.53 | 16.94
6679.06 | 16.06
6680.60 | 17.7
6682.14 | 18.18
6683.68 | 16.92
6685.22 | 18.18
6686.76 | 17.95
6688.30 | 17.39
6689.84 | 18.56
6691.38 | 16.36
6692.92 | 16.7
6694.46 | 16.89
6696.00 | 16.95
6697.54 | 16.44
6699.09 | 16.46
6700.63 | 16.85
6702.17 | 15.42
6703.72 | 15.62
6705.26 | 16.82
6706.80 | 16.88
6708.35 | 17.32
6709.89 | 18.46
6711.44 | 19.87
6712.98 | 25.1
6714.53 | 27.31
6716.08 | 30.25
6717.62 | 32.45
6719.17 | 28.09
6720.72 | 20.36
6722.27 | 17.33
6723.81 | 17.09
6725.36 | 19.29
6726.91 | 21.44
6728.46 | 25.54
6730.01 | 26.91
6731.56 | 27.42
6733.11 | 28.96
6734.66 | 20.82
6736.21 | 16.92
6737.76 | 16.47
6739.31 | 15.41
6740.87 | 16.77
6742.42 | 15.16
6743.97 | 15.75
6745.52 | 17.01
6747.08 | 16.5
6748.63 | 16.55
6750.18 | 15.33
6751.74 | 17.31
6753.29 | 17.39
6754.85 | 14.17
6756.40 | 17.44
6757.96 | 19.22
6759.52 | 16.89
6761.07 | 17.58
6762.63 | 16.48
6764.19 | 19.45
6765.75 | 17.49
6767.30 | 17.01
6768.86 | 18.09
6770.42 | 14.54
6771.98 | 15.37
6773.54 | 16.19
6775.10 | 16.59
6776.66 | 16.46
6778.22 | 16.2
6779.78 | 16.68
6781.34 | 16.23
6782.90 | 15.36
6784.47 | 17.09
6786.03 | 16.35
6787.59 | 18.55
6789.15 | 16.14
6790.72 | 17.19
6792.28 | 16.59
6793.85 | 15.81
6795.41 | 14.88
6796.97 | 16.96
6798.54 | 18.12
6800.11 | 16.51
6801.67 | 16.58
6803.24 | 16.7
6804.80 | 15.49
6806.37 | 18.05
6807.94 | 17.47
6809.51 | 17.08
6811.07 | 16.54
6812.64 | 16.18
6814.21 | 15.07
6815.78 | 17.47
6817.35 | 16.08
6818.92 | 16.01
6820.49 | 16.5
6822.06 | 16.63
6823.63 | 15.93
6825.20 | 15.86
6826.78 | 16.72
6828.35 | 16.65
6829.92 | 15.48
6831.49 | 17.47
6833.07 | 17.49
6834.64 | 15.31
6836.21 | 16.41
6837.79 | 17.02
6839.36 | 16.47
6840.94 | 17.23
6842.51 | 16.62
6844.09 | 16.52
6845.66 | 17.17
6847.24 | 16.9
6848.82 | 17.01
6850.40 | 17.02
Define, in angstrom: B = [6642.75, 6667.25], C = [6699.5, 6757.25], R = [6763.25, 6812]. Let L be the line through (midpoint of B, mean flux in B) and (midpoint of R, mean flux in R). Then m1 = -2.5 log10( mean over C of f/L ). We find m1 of -0.19 mag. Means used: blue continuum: 16.7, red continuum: 16.7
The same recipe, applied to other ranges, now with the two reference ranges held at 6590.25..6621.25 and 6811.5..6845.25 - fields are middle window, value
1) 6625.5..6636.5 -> 0.01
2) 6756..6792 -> -0.03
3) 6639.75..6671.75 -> -0.01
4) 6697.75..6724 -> -0.25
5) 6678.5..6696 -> -0.06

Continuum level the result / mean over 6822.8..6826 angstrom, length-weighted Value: 15.9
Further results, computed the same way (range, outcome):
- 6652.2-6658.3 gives 17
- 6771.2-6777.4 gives 16.1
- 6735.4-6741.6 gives 16.4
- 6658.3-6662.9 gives 16.7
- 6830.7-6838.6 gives 16.7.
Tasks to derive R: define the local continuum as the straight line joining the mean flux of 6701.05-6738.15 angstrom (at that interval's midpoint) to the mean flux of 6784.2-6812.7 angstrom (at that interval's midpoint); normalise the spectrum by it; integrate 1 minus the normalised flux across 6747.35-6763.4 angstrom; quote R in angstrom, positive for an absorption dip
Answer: 2.19 angstrom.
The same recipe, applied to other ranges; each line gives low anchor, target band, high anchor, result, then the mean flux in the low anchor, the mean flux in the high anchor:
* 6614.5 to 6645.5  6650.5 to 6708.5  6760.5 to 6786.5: -1.3 angstrom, 16.5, 16.6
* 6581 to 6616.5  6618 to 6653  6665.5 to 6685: 6.5 angstrom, 23.2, 17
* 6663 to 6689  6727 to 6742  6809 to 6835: -4.2 angstrom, 17.1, 16.4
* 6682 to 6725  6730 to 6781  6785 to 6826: 1.0 angstrom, 19.4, 16.6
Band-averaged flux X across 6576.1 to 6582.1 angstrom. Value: 32.6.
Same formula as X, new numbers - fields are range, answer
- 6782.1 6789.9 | 16.7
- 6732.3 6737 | 22.3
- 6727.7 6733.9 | 27.2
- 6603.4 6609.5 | 15.7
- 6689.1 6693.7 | 17.2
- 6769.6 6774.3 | 15.4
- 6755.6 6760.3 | 17.8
